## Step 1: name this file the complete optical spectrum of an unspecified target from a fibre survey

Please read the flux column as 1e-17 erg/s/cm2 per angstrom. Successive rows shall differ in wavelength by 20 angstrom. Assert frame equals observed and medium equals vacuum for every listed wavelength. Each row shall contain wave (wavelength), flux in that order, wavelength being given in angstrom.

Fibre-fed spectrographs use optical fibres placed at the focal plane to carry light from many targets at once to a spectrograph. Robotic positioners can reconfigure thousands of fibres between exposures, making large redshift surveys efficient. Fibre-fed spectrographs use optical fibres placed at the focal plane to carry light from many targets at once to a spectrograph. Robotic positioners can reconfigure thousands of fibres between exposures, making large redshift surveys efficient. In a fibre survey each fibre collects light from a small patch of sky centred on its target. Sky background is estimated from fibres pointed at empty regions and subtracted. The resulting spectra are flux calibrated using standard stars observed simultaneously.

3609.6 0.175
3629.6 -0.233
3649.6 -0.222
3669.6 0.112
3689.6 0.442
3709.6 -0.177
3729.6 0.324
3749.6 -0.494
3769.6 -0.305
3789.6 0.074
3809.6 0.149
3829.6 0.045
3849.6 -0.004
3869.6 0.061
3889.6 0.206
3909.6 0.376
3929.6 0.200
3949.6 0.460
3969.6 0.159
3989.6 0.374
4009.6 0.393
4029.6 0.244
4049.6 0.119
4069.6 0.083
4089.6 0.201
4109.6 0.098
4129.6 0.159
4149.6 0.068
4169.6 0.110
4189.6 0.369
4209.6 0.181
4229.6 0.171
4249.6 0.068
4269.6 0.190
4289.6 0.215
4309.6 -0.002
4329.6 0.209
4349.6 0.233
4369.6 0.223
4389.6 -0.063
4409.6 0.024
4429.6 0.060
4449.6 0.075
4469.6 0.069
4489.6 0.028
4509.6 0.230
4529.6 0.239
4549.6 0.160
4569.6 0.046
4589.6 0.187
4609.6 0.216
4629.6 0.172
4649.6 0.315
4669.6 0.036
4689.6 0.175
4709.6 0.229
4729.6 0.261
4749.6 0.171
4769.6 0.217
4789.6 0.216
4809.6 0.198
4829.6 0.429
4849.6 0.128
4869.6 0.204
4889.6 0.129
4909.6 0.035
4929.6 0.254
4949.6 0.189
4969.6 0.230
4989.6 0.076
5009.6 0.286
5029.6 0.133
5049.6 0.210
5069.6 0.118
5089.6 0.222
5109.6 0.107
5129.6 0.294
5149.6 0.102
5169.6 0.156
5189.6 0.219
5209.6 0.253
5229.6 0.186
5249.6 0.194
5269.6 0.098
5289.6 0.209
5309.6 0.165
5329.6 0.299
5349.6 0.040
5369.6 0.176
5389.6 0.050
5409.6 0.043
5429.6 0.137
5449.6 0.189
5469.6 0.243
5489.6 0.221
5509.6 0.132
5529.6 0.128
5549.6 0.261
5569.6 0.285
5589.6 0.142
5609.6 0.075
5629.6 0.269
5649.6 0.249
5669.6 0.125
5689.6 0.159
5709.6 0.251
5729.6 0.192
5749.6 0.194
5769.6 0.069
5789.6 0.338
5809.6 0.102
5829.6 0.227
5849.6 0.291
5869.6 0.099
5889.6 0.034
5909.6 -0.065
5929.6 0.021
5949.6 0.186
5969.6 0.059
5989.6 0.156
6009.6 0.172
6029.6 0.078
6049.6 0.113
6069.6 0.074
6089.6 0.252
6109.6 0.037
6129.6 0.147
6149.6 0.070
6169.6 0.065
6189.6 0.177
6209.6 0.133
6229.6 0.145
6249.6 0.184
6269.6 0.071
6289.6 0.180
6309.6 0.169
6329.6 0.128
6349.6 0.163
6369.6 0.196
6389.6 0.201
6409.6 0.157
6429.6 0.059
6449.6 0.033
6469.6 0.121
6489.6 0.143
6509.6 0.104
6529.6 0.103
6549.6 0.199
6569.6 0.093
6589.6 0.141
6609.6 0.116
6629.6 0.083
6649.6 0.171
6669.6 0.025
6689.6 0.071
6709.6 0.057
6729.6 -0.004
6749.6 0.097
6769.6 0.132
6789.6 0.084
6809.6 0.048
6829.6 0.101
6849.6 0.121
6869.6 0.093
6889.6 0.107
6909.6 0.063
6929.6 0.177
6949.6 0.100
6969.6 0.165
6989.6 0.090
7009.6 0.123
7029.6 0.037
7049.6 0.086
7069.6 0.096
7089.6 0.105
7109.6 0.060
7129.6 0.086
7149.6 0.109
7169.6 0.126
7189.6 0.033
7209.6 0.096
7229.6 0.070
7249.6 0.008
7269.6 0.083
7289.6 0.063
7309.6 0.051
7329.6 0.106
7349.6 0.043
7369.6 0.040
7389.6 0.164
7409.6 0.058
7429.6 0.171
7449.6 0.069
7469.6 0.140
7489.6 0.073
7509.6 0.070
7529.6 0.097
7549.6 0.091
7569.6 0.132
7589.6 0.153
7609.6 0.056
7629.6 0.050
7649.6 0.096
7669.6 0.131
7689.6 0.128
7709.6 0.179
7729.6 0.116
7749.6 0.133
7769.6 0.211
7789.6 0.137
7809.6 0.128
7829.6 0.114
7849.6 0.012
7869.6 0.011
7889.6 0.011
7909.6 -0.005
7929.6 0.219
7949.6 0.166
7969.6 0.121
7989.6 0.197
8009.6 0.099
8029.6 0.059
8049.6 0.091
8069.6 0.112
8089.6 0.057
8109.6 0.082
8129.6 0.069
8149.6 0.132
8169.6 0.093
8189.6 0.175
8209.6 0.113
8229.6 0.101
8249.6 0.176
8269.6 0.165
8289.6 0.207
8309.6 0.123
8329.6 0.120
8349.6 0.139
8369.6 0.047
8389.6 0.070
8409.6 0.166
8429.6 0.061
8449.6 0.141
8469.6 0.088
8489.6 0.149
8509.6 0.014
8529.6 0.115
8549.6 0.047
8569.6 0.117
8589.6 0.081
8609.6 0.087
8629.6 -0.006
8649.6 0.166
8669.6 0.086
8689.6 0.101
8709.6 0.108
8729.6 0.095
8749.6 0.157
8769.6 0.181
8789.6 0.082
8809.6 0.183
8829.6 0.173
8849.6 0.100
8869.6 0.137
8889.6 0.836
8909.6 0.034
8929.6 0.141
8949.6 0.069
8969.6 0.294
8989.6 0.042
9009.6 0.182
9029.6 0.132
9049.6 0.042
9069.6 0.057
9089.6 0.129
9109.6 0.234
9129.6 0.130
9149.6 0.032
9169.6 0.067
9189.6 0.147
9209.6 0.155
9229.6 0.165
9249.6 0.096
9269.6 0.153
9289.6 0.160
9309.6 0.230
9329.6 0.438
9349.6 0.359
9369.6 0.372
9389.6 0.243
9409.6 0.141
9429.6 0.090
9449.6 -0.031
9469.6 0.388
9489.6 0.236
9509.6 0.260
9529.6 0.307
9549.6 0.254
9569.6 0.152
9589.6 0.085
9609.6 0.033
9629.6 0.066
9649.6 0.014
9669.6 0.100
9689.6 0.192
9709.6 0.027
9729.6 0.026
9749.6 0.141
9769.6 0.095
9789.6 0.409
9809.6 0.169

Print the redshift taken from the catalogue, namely 1.385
